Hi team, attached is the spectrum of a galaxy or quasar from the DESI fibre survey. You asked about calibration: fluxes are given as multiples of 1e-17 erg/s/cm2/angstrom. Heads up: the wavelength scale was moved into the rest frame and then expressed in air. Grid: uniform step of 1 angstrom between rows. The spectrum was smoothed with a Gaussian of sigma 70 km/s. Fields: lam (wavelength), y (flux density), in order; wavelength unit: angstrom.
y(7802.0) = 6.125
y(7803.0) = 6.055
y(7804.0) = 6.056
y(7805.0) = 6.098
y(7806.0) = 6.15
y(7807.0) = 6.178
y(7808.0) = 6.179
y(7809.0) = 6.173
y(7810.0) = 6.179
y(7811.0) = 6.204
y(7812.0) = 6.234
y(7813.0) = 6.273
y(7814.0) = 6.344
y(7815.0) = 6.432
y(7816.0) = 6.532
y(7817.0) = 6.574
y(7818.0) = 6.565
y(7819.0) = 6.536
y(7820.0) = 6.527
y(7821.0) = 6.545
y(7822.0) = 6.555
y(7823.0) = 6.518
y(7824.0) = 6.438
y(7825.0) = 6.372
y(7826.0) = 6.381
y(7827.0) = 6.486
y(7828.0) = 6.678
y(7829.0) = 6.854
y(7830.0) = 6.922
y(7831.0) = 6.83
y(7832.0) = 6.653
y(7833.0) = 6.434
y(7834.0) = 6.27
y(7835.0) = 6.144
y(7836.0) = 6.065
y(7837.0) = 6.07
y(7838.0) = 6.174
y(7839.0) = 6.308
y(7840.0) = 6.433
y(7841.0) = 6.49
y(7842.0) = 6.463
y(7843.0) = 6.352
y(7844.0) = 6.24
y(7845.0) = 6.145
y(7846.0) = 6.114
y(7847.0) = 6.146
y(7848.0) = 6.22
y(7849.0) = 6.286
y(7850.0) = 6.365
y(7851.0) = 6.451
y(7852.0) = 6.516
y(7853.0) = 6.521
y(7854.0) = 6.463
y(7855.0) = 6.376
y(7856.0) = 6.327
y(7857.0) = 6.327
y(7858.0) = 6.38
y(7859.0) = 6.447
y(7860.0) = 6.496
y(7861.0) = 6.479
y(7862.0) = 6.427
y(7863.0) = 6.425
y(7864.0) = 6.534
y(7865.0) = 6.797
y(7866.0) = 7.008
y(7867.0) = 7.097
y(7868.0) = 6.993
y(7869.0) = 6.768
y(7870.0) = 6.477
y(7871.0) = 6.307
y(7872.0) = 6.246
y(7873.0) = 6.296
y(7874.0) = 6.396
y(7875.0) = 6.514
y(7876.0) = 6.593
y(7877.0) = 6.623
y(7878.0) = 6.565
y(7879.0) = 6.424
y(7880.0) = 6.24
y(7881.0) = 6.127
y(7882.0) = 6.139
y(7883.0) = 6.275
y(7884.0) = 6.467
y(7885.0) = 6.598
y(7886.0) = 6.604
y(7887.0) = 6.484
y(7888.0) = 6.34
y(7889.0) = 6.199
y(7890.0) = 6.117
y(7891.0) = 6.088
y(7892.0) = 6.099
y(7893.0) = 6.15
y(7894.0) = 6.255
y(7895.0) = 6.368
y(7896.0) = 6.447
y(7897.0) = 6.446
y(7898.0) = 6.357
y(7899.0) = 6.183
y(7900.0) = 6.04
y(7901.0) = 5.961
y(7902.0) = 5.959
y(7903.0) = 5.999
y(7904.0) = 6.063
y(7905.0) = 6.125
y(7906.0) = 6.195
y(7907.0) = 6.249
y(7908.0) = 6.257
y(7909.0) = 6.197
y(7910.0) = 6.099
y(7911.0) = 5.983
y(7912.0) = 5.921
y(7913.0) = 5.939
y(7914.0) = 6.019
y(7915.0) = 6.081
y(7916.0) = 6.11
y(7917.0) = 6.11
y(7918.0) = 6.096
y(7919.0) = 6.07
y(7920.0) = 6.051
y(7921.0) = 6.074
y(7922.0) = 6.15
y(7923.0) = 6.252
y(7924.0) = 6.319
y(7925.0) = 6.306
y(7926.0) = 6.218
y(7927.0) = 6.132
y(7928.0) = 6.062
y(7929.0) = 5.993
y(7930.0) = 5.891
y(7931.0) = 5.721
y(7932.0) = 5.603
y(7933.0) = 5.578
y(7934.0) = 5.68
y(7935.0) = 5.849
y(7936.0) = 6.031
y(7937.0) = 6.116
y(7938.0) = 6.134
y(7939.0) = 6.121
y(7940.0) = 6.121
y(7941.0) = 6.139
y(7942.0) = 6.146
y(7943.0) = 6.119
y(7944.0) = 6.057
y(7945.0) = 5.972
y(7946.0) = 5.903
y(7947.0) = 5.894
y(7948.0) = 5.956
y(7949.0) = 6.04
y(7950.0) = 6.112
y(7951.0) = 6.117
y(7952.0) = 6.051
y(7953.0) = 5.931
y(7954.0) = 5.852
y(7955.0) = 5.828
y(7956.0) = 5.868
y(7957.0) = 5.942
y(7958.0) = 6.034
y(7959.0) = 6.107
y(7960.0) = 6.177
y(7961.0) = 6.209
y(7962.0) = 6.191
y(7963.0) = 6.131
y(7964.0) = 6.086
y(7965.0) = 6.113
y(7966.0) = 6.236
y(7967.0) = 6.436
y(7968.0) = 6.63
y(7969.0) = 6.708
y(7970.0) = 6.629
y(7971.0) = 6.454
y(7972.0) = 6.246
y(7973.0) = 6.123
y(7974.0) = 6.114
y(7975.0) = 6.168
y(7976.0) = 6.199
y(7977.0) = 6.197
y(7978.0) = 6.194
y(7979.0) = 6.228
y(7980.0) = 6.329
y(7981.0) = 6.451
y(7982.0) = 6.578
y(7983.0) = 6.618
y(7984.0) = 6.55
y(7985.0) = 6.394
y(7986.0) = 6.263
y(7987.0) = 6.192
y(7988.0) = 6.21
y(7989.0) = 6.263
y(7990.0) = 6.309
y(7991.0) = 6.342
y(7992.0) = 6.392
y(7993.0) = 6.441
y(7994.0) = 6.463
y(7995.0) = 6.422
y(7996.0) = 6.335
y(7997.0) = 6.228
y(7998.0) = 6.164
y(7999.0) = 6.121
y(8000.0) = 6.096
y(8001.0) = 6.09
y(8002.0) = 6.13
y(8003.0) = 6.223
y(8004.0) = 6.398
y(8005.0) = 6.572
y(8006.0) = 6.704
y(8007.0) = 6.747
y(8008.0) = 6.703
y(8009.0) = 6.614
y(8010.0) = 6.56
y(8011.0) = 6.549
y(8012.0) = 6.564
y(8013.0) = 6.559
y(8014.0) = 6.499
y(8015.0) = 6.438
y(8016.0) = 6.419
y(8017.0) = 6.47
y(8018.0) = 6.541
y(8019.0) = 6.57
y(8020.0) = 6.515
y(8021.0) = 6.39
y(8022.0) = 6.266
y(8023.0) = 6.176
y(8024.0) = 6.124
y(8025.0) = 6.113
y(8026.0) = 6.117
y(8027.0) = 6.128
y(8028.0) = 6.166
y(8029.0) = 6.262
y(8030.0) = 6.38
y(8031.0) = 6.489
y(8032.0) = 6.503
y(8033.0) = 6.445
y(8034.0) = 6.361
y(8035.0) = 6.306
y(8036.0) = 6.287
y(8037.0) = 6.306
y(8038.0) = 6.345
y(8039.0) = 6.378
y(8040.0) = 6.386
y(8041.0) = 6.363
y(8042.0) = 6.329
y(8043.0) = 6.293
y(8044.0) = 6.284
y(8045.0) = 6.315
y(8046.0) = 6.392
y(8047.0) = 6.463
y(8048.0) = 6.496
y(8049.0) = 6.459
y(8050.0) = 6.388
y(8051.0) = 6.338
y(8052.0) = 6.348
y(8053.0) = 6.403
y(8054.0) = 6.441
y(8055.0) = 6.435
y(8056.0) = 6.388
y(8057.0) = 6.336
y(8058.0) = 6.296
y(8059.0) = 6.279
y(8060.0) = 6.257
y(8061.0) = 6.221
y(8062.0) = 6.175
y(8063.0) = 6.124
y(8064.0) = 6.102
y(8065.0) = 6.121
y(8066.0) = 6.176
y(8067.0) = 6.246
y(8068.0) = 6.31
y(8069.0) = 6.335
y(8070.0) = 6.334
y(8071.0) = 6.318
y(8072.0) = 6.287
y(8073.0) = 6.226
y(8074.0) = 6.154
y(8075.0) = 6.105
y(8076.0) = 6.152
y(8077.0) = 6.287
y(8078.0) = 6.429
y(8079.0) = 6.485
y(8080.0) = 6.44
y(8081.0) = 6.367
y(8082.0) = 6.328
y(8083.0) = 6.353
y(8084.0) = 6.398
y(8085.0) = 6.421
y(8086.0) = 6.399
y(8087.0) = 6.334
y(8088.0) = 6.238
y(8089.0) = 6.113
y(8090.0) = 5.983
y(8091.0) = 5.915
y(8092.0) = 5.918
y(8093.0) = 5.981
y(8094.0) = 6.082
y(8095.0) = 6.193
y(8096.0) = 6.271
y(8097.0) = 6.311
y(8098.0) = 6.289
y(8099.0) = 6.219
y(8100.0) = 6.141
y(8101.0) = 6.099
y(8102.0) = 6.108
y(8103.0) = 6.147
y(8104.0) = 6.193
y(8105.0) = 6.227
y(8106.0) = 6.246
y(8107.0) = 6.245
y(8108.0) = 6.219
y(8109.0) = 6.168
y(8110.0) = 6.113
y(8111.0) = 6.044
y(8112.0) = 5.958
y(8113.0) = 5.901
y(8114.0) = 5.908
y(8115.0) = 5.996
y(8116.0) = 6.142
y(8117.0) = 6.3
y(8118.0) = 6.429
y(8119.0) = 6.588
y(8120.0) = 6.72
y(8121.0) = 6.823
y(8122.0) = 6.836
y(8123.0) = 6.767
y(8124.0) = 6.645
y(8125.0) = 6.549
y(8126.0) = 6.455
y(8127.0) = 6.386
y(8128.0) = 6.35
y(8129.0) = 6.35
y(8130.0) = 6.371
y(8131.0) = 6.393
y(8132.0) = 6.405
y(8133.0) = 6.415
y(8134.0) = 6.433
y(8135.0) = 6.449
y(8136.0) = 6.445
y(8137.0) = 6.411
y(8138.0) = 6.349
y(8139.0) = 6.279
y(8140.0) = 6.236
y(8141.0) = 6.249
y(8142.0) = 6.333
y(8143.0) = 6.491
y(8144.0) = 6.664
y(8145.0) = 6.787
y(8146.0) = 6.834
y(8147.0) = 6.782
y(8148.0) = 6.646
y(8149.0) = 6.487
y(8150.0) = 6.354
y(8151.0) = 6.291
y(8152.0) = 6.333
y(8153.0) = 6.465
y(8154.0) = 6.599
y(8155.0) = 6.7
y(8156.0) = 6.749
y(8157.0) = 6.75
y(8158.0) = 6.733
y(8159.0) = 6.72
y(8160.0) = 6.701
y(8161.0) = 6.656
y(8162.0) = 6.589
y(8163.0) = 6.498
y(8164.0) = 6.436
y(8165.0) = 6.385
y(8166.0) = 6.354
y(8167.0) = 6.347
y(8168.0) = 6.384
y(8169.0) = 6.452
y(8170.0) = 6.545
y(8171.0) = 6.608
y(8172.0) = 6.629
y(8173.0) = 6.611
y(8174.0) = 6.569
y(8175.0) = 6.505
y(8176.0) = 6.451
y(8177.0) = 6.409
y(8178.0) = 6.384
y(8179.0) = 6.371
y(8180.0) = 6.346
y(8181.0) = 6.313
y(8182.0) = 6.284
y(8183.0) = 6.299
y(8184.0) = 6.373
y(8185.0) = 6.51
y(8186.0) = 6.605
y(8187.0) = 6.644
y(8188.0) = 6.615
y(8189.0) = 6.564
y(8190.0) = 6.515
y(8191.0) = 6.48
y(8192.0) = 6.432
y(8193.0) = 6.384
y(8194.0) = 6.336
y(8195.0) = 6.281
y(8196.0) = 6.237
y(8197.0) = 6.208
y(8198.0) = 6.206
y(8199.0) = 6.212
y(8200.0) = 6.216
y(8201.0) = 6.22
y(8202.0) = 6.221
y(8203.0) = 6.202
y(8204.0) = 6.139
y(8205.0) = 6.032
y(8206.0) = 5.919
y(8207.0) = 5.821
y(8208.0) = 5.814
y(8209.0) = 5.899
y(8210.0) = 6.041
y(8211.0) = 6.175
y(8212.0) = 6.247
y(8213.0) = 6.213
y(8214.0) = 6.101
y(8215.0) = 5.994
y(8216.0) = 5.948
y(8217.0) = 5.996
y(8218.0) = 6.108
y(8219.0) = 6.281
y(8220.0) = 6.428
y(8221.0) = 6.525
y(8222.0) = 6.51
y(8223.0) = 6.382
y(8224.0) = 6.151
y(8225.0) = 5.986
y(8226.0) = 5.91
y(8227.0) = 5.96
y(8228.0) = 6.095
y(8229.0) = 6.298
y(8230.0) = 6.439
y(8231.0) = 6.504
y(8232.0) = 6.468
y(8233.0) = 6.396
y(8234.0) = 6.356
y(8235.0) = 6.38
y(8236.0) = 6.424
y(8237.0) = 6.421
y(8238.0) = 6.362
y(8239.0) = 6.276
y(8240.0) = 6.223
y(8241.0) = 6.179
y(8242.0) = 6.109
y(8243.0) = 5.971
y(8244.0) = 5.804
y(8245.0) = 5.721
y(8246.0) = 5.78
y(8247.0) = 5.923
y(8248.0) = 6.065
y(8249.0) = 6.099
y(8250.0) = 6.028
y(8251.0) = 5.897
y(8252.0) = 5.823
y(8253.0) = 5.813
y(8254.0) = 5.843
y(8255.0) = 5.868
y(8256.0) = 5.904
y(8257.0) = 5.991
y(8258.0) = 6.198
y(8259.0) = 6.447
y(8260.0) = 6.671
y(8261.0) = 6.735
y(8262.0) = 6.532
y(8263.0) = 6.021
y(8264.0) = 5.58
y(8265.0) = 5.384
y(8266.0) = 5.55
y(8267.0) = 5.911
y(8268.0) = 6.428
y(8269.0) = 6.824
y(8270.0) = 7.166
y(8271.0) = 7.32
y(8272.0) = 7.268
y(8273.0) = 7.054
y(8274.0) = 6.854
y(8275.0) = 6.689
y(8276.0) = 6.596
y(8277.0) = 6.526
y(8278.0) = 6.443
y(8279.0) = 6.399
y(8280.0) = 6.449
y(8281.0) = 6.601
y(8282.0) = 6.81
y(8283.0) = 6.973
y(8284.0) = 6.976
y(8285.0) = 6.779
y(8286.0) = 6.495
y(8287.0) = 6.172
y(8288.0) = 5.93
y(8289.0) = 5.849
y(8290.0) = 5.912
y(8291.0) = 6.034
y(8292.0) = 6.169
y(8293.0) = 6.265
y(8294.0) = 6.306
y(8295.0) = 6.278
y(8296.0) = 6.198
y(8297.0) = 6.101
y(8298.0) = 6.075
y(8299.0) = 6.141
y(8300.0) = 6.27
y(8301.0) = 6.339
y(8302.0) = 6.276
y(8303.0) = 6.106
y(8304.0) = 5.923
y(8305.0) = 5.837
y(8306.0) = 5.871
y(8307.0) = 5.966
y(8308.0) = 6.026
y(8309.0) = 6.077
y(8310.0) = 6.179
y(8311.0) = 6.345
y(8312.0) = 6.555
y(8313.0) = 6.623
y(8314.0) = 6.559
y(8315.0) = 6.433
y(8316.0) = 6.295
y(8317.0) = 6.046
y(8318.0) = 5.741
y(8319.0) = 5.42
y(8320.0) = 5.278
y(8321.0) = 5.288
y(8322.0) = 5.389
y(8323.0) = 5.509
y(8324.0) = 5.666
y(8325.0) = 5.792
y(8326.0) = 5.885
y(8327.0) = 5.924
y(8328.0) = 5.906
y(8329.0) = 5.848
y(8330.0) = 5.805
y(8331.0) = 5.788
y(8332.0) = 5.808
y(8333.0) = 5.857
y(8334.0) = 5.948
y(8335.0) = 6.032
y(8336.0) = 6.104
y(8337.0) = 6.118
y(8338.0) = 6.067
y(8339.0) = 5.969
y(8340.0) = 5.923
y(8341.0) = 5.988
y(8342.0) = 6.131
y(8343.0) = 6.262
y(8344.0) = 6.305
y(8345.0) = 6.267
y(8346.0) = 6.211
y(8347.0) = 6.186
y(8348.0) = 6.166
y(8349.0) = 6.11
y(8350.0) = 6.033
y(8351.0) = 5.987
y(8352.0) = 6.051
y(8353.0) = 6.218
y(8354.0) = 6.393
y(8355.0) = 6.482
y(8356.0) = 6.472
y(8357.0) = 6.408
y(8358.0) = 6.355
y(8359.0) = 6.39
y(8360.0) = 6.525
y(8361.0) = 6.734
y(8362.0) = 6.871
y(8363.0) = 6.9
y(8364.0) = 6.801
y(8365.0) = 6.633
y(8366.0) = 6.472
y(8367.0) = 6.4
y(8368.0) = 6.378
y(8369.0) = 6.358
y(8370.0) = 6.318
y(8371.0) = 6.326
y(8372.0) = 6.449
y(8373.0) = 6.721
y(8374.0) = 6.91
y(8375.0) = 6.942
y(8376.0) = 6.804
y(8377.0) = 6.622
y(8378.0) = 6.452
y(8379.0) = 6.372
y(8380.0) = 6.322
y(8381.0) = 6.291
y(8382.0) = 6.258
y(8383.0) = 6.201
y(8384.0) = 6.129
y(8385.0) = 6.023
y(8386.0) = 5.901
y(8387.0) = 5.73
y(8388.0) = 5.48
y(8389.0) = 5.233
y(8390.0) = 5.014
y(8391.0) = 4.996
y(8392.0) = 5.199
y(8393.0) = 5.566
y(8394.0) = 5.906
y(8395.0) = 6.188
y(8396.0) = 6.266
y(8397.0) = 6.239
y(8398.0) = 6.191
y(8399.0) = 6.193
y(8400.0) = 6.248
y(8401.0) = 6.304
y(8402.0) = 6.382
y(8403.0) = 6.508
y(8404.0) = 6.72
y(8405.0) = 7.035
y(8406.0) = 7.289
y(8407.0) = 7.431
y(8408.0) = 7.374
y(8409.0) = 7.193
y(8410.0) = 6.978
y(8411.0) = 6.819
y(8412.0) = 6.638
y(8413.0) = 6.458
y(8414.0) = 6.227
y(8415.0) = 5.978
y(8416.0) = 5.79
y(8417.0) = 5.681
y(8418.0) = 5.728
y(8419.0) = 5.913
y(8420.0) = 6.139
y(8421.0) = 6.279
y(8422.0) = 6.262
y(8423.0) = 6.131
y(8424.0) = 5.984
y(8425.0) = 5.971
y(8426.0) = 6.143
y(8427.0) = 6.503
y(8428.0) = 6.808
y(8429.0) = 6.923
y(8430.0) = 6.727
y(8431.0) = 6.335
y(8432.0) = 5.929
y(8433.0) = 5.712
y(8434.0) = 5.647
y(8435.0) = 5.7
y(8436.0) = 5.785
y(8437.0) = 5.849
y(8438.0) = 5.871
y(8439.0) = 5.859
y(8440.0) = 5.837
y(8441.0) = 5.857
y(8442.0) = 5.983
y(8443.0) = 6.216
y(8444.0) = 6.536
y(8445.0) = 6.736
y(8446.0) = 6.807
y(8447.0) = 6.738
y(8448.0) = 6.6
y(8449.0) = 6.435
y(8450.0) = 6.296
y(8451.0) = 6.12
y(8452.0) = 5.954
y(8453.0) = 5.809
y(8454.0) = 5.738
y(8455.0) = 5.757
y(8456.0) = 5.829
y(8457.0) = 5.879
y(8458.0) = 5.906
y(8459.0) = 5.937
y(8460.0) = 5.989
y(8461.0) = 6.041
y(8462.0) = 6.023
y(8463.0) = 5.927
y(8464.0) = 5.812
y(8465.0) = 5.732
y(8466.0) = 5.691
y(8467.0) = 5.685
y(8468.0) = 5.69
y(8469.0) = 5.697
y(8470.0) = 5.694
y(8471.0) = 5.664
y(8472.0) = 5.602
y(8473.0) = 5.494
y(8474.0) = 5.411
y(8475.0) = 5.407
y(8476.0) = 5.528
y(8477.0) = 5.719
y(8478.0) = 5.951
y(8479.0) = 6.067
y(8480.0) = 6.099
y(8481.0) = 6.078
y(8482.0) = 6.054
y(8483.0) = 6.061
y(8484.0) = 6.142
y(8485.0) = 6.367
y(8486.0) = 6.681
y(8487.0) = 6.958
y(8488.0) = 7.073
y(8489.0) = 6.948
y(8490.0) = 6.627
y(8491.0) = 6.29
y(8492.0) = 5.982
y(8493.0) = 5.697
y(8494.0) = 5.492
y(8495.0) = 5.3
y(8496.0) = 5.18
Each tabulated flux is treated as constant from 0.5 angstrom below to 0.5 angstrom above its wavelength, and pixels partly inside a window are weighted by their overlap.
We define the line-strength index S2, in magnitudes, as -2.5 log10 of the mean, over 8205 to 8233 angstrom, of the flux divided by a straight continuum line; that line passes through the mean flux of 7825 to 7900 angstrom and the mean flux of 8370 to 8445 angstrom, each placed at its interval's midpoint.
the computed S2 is 0.02 mag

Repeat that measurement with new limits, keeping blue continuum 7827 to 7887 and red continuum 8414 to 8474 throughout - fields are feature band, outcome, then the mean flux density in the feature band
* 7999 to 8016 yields -0.02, 6.45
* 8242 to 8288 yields -0.03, 6.31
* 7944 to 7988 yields 0.03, 6.2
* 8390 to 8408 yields -0.04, 6.27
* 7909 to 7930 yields 0.05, 6.1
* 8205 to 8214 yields 0.03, 6.02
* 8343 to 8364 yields -0.05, 6.36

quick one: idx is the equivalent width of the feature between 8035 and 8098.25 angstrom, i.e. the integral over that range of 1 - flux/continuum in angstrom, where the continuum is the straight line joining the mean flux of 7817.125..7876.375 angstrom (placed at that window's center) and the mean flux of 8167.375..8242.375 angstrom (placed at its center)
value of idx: 0.75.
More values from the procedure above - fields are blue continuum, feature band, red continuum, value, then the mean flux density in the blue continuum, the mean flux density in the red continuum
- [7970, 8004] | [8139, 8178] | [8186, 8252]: -1.9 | 6.3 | 6.2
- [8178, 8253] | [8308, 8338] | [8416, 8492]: 1.0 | 6.21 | 6.06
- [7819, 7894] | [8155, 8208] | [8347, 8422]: -0.4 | 6.43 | 6.32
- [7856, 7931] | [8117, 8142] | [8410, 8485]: -1.2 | 6.29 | 6.04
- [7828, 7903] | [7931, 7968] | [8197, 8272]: 1.8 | 6.39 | 6.17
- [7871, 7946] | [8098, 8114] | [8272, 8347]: 0.1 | 6.16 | 6.16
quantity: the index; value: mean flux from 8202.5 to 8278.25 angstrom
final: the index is 6.22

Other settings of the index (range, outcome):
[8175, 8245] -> 6.25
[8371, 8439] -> 6.24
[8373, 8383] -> 6.54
